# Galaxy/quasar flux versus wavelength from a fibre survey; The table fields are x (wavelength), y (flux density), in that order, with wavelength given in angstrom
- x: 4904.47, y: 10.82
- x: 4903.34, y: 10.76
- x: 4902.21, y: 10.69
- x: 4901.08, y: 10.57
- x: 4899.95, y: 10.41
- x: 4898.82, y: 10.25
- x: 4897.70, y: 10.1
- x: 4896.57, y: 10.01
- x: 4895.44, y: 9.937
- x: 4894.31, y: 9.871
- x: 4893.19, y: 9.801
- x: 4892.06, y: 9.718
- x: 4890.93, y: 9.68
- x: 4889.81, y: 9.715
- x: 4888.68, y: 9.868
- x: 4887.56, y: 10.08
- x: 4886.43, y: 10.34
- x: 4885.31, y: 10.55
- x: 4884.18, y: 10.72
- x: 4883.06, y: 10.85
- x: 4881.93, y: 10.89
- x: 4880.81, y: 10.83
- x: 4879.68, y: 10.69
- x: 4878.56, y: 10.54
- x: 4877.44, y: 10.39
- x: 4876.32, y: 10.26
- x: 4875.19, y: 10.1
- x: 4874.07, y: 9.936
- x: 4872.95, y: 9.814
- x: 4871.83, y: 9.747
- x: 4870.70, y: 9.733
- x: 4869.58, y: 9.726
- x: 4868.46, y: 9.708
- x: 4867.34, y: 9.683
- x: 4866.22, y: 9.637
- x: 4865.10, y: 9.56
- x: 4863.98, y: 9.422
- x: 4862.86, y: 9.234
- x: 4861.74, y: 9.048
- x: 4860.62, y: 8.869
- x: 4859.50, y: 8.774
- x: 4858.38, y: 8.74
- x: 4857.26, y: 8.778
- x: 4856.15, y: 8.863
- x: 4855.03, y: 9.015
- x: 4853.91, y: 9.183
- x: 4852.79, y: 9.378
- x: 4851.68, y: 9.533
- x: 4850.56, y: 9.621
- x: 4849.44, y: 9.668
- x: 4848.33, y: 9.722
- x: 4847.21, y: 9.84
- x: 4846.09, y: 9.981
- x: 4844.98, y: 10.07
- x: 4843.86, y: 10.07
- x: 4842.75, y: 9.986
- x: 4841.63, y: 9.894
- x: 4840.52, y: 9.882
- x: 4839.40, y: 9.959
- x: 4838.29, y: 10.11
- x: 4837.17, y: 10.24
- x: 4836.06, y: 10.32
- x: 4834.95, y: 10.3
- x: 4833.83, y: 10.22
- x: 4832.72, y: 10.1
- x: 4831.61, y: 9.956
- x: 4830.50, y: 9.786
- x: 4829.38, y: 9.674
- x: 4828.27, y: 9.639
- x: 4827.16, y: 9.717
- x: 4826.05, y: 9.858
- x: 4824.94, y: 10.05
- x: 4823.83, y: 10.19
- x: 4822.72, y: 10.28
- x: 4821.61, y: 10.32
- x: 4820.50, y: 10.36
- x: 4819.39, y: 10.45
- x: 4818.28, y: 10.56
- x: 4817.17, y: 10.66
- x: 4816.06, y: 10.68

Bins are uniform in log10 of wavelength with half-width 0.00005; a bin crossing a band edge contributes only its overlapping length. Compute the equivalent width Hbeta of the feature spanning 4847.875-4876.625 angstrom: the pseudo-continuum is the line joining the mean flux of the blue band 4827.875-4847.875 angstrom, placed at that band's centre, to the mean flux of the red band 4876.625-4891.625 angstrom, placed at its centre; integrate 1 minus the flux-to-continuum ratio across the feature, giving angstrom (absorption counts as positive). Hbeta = 2.1 angstrom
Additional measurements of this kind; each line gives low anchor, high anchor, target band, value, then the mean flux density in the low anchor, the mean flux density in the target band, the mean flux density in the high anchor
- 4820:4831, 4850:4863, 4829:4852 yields -1.0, 9.99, 9.95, 9.08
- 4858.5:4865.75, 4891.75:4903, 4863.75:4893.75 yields -1.5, 9.13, 10.1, 10.2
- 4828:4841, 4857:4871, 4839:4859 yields 0.2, 10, 9.56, 9.3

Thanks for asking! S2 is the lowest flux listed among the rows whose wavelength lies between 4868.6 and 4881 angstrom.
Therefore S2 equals 9.726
